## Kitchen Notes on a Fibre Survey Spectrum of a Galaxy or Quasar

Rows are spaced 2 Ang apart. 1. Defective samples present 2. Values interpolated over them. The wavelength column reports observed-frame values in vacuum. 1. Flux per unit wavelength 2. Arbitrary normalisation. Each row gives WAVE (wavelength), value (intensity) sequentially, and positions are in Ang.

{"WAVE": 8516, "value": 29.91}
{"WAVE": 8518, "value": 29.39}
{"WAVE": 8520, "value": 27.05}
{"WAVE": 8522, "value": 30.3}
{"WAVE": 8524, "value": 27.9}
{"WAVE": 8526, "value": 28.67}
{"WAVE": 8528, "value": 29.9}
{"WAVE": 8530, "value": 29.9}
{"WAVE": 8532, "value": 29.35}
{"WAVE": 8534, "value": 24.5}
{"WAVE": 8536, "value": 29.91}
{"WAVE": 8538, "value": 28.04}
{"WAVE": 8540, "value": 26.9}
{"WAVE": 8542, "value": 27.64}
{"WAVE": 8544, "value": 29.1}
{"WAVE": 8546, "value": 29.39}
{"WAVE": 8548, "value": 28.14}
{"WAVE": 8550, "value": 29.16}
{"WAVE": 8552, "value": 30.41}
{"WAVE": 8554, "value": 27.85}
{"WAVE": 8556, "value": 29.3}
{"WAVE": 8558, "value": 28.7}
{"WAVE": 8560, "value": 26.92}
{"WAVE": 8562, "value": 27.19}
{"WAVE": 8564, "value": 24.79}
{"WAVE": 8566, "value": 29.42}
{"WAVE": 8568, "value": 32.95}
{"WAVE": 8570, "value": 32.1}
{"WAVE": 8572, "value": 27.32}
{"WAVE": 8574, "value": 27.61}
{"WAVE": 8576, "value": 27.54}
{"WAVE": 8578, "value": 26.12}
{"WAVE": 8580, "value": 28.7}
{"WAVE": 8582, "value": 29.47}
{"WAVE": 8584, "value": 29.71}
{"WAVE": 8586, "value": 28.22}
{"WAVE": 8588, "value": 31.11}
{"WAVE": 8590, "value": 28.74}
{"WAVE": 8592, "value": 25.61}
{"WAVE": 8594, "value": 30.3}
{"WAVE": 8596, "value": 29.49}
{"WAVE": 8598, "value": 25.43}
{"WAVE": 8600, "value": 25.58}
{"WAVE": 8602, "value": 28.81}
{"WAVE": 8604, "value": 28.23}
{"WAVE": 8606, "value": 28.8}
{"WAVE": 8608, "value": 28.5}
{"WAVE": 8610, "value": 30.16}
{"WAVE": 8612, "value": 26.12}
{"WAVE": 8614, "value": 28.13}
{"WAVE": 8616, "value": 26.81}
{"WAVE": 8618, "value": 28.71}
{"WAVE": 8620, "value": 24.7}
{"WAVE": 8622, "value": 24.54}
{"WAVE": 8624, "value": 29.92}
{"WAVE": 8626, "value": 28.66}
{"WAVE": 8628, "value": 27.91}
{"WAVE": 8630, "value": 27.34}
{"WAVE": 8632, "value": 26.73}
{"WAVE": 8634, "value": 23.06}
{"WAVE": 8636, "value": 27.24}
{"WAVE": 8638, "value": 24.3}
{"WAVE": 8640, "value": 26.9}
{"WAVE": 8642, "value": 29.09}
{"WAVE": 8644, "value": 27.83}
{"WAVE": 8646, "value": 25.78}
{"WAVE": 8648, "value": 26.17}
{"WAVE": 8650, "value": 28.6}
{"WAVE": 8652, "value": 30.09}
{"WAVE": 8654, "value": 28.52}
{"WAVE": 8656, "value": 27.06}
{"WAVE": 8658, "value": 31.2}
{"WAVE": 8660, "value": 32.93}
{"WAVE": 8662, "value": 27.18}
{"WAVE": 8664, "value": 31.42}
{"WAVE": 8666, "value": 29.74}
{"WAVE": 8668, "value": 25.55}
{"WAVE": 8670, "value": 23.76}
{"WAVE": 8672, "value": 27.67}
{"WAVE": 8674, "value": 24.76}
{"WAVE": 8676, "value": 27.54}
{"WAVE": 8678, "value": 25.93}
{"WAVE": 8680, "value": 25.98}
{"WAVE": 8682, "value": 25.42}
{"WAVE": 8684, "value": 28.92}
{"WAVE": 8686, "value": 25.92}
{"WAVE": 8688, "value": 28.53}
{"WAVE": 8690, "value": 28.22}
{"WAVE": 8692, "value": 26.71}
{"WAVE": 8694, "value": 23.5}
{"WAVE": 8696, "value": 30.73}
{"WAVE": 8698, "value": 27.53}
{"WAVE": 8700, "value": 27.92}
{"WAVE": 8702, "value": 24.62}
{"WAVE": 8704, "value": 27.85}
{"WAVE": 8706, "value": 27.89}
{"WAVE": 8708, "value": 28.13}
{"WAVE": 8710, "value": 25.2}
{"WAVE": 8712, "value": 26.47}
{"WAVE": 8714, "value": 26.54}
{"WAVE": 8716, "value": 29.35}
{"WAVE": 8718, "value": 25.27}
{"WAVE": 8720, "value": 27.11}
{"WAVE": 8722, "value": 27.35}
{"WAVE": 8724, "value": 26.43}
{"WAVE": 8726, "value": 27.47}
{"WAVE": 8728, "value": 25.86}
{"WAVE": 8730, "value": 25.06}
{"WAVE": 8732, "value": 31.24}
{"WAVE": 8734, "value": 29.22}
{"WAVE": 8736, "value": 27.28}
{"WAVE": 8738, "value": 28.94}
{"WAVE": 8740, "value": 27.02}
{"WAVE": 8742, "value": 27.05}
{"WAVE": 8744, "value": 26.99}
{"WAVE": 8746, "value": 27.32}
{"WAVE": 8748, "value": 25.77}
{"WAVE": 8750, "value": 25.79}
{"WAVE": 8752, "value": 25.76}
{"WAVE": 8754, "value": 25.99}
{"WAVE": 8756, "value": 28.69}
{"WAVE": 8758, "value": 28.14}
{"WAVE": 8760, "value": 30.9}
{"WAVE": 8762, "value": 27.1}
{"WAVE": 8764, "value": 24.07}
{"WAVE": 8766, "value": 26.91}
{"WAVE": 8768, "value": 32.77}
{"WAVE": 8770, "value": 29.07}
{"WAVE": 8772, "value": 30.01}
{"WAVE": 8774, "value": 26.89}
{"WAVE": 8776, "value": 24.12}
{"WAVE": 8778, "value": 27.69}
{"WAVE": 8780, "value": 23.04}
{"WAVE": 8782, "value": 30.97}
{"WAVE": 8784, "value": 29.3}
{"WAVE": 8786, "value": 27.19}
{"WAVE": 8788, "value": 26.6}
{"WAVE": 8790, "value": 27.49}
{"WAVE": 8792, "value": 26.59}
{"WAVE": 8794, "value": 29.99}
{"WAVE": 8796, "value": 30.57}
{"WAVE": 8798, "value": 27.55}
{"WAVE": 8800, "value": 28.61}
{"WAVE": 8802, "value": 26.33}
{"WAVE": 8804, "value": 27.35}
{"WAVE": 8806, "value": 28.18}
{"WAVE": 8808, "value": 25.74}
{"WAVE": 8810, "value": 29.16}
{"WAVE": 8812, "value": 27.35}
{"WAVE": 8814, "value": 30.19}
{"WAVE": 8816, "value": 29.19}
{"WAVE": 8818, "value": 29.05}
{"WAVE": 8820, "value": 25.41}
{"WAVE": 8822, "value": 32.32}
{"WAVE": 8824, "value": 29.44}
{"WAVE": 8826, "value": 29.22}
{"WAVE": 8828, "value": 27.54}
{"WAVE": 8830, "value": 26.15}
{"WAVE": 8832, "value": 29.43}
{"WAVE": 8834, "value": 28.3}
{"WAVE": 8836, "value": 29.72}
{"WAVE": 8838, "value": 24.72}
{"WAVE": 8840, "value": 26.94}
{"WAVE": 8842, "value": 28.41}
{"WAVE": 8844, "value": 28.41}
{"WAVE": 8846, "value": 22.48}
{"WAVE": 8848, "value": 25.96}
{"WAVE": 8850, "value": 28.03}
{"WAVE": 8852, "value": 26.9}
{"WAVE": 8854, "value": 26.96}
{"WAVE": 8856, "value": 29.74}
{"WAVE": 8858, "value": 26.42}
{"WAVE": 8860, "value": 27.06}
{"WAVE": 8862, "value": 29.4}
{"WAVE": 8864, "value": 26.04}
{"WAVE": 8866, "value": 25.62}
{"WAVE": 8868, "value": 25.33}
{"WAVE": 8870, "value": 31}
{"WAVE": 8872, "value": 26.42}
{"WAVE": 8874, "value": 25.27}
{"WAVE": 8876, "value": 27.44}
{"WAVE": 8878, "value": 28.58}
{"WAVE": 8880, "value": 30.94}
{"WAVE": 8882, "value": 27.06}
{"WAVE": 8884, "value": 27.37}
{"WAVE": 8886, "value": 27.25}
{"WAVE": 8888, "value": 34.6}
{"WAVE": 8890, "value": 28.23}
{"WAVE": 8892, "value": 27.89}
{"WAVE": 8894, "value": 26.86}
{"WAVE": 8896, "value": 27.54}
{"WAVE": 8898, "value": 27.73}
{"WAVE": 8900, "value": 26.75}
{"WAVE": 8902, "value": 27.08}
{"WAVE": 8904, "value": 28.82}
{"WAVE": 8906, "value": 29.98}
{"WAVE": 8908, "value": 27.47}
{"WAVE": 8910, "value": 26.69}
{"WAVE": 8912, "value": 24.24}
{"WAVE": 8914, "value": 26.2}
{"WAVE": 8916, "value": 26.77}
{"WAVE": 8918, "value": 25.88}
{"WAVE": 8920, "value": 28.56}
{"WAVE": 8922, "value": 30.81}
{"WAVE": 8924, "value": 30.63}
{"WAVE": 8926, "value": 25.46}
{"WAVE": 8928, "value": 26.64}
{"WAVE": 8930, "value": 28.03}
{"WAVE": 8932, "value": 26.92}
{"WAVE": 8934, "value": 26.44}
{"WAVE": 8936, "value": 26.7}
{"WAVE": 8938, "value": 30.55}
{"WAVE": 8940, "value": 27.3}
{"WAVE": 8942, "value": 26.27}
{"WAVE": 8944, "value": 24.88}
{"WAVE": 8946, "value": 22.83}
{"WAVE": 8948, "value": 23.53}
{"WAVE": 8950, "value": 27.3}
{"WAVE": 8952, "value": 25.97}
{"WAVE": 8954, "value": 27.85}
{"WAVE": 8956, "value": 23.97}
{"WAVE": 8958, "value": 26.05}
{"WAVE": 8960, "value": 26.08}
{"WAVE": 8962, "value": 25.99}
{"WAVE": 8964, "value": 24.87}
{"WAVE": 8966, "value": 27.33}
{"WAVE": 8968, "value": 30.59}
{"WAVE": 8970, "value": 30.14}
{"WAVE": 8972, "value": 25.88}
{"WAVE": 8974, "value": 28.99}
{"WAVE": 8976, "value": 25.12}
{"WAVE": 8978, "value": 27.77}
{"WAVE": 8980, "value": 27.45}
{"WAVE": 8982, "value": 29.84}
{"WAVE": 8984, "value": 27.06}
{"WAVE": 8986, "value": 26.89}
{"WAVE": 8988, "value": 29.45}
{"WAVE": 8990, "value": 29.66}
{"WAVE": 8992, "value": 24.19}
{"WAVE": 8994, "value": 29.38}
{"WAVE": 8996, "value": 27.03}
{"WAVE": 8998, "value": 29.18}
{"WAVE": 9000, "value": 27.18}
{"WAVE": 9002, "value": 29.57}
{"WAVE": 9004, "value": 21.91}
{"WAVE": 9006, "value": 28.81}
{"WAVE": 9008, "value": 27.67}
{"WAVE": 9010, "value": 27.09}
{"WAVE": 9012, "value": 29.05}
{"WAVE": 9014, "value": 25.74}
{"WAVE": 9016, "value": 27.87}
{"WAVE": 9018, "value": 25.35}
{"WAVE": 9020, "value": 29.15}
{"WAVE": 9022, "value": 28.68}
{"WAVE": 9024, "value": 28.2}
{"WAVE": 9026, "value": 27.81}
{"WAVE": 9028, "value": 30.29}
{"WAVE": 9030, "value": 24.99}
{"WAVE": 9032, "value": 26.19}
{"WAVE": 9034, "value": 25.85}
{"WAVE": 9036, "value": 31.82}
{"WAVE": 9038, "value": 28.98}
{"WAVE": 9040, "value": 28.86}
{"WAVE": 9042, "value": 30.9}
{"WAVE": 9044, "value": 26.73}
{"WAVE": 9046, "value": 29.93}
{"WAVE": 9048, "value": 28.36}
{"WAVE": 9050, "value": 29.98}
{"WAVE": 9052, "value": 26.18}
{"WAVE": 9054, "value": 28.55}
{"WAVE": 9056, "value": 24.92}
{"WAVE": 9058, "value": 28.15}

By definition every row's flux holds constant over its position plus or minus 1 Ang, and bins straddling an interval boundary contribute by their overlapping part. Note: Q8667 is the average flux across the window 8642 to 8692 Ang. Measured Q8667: 27.7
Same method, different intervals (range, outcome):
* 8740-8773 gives 27.6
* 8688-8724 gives 27.1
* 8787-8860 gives 27.8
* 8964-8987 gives 27.8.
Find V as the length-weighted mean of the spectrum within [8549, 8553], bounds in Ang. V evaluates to 29.8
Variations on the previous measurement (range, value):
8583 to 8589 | 29.7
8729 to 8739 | 28.3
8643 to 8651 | 27.1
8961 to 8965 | 25.4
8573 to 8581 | 27.5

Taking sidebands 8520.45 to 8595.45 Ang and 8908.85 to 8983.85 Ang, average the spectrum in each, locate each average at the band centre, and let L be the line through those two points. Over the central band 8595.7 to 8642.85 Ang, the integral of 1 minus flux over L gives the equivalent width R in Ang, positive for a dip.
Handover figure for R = 1.8 Ang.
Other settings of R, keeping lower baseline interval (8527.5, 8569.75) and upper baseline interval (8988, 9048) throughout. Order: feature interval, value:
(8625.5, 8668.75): 0.9 Ang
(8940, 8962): 1.9 Ang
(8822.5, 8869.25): 1.3 Ang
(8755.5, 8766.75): 0.3 Ang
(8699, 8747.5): 1.9 Ang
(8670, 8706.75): 1.9 Ang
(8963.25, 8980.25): 0.2 Ang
